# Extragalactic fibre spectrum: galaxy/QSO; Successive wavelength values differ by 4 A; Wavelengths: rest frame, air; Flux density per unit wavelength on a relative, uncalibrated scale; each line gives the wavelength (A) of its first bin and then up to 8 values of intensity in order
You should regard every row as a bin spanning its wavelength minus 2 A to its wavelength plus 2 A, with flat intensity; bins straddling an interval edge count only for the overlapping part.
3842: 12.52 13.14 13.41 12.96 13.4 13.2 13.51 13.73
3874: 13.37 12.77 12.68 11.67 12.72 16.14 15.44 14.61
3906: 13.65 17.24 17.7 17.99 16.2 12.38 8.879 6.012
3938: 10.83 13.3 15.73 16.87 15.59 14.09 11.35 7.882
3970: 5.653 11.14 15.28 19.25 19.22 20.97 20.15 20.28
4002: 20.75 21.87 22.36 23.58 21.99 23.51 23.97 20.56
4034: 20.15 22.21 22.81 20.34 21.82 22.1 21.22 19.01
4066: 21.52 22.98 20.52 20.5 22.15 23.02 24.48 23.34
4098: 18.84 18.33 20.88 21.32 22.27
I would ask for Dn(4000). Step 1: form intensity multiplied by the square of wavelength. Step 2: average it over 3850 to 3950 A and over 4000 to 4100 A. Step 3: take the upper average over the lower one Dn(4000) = 1.72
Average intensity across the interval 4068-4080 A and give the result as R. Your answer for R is 21.3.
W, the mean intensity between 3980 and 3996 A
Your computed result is 19.9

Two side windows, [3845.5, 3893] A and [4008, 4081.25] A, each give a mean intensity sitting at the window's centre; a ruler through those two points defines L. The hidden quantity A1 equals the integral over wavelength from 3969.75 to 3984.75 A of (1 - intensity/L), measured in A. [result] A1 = 3.65 A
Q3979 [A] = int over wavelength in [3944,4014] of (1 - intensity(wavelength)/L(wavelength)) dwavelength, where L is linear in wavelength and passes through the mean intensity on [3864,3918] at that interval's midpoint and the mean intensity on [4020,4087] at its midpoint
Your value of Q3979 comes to 7.1 A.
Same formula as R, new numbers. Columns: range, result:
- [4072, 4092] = 22.1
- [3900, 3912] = 15.2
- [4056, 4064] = 20.1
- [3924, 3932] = 10.6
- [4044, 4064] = 20.9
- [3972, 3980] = 13.2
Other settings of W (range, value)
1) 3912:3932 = 14.6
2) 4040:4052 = 21.7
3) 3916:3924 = 17.1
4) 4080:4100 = 22.4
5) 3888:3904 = 14.7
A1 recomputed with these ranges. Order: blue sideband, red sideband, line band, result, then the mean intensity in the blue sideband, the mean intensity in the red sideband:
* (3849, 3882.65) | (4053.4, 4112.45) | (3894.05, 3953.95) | 4.6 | 13.2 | 21.3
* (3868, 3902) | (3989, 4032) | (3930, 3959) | 7.8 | 13.6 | 21.8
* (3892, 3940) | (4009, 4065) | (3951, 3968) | 4.3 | 13.9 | 21.8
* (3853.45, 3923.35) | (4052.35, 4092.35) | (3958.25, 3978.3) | 8.5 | 14.4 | 21.8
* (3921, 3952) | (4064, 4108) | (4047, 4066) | -1.3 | 12.4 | 21.5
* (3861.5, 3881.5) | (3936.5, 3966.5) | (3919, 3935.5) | 2.4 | 13.3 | 13.5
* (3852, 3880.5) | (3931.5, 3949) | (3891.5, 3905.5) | -2.8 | 13.3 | 11.7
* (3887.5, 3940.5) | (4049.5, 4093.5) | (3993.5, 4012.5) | -3.0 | 13.8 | 21.8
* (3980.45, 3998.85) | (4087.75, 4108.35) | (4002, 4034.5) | -3.1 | 20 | 21.2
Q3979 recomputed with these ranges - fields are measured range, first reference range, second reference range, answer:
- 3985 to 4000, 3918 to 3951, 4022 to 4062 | -2.30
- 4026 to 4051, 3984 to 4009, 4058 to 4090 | -0.45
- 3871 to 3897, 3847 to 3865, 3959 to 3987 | -0.45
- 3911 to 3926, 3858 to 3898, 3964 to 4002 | -2.41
